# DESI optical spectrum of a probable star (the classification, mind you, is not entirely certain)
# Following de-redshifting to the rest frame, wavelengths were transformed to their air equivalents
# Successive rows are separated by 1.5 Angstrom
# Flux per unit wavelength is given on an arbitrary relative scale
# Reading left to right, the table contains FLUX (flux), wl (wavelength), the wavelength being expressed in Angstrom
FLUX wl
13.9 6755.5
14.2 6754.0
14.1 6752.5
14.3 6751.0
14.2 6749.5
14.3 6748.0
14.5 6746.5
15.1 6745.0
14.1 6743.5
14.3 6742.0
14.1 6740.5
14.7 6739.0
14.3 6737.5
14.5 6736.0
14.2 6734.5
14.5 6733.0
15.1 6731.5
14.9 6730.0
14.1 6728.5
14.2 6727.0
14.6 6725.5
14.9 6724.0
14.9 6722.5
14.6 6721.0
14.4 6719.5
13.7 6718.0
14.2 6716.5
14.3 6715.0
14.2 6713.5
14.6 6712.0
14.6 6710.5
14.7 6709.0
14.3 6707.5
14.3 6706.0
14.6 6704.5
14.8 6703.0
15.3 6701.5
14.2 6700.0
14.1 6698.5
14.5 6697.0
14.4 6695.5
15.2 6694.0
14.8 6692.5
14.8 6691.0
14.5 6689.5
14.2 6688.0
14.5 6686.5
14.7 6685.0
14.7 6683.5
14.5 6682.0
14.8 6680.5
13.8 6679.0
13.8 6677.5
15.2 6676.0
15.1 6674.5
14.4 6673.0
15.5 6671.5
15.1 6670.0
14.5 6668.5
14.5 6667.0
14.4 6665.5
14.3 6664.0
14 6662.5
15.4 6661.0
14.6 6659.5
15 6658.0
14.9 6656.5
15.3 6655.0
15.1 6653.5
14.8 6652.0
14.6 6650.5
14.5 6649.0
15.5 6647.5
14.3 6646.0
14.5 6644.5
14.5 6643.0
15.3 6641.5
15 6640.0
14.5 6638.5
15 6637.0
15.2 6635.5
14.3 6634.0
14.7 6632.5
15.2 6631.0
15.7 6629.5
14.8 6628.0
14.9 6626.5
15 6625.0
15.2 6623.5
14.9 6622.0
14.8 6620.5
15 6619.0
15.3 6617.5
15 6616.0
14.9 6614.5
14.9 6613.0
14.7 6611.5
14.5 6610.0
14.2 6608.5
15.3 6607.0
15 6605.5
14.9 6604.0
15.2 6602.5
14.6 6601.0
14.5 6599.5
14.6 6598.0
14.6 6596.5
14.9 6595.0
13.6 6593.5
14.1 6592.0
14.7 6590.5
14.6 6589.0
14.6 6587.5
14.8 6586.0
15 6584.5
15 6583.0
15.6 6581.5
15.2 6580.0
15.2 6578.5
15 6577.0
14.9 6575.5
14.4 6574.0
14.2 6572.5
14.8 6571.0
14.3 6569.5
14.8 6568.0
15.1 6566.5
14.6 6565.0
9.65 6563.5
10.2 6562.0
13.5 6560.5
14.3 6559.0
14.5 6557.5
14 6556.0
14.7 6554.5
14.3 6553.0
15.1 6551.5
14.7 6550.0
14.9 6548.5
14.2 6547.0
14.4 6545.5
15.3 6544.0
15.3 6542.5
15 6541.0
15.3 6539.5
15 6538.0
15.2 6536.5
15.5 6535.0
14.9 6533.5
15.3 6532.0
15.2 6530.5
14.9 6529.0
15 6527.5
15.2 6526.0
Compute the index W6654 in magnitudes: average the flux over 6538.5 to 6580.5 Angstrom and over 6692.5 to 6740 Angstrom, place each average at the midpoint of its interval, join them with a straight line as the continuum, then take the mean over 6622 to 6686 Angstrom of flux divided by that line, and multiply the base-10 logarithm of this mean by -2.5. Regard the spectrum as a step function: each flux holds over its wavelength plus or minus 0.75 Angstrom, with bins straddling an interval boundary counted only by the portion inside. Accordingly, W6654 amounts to -0.03 mag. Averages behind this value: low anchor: 14.4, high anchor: 14.5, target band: 14.8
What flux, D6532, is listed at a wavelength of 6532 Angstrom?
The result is 15.3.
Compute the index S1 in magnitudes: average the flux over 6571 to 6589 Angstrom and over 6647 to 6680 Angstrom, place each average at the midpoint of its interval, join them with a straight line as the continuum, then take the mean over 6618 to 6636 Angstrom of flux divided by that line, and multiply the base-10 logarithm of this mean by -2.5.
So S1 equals -0.01 mag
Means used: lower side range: 14.9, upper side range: 14.7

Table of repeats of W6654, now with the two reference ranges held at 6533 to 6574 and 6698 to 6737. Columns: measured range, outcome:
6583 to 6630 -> -0.03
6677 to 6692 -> 0.00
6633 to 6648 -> -0.03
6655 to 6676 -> -0.02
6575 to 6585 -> -0.06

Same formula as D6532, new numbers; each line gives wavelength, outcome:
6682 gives 14.5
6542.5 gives 15.3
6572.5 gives 14.2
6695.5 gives 14.4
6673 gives 14.4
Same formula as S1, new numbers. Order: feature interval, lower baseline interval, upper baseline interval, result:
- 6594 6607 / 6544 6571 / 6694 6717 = -0.05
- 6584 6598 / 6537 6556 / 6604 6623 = 0.02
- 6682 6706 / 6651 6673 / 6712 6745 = 0.00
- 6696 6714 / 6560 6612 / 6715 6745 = -0.01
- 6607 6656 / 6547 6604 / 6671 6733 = -0.03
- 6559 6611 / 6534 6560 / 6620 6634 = 0.03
